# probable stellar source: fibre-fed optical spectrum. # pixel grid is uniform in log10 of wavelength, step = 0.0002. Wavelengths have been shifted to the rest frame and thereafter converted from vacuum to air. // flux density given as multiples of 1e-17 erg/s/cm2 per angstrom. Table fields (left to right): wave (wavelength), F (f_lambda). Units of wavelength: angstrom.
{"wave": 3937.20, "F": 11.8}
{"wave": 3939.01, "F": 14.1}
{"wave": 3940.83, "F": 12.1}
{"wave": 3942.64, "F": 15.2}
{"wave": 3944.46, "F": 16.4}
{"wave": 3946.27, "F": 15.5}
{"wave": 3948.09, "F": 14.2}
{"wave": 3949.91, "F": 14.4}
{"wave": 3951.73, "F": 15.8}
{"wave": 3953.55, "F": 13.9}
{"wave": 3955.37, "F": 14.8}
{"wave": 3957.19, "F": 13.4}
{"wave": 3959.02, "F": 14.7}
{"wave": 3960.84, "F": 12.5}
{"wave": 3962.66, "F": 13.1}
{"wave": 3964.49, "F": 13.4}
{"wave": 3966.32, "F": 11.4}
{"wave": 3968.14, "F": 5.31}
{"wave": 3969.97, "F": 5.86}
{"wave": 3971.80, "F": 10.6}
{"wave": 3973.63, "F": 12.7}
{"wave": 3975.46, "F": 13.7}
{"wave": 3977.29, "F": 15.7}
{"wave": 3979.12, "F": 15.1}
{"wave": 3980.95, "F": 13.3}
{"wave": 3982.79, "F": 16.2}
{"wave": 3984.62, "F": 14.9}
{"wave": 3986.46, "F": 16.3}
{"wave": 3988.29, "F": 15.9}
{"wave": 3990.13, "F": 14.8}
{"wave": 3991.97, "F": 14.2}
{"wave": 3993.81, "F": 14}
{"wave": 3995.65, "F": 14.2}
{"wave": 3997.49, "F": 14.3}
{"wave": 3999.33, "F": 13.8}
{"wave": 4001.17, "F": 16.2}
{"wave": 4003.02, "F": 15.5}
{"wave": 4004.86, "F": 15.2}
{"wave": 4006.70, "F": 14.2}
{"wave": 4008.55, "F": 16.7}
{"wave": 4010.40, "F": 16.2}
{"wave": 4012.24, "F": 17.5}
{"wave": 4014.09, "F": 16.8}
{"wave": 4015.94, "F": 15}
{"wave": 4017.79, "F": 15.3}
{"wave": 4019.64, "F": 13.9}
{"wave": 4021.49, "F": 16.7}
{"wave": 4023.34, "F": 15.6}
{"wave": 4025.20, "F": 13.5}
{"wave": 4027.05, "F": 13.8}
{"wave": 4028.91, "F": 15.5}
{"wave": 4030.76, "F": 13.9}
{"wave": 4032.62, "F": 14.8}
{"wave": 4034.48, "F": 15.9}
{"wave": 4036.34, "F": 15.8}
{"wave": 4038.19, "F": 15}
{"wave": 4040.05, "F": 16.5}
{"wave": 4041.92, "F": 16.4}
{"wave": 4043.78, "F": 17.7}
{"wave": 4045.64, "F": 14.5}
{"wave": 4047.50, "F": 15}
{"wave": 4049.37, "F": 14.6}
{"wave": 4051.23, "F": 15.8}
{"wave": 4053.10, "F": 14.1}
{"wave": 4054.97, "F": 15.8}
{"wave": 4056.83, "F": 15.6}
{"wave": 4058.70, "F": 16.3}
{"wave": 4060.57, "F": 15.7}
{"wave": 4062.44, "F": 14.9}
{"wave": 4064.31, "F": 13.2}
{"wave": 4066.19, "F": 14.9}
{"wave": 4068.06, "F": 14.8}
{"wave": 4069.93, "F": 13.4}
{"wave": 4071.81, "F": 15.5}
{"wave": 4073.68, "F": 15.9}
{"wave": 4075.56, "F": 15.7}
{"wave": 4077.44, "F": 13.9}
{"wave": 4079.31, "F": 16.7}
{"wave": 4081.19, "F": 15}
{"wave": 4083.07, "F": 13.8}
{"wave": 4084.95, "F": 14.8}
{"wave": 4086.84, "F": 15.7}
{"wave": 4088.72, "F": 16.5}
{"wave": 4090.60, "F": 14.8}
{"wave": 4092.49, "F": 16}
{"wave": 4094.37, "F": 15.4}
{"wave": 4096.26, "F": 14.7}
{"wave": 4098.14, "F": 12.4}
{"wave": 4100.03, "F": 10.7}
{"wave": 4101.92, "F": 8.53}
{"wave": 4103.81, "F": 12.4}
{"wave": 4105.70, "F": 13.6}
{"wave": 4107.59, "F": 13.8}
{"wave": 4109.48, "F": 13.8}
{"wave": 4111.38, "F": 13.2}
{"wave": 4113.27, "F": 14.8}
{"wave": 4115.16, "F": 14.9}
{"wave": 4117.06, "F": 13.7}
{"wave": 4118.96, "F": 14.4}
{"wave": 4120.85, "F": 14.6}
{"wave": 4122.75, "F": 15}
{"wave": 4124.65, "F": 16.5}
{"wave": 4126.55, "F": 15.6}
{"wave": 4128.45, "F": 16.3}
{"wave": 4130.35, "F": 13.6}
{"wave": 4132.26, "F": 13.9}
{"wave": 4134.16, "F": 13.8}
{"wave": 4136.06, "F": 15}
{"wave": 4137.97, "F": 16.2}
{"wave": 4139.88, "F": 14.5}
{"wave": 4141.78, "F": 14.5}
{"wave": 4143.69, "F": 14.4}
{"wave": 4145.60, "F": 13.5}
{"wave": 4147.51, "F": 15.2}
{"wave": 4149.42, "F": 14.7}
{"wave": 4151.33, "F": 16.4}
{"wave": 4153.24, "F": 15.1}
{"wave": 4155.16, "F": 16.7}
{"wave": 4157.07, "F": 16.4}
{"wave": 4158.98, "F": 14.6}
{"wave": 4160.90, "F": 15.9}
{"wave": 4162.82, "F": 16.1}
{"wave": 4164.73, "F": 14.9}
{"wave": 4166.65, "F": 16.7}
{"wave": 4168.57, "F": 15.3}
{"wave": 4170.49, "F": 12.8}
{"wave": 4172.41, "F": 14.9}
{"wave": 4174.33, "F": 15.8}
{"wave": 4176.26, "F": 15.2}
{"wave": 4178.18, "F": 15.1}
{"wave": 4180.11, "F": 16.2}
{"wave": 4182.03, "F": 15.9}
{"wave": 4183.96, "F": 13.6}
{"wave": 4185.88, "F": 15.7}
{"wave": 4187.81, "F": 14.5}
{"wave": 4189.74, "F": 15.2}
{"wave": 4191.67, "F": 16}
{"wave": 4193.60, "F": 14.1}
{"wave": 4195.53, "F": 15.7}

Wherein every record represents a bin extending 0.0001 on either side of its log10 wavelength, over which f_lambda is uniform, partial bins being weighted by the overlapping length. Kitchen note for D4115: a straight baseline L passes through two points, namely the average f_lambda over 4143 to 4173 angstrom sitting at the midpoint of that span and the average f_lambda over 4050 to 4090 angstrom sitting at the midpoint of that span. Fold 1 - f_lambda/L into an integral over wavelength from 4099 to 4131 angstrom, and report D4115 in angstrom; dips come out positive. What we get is 2.8 angstrom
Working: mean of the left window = 15.1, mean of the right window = 15.2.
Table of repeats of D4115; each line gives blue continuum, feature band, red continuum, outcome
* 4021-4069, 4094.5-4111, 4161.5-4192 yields 2.8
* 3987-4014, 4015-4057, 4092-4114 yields -2.0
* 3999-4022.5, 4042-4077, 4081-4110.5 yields -1.4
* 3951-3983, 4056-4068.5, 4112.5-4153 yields -1.0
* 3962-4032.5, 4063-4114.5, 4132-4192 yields 1.8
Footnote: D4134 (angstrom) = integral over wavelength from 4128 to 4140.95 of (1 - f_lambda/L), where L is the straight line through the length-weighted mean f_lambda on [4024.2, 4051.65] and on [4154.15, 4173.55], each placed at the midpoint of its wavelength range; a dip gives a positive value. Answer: 0.6 angstrom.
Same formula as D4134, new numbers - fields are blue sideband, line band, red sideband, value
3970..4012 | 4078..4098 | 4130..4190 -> -0.4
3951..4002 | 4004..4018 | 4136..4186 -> -2.0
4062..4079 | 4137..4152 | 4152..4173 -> 0.4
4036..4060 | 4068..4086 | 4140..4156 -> 0.6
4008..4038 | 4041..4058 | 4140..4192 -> -0.2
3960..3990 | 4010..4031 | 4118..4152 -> -2.9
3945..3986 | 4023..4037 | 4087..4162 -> -1.0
